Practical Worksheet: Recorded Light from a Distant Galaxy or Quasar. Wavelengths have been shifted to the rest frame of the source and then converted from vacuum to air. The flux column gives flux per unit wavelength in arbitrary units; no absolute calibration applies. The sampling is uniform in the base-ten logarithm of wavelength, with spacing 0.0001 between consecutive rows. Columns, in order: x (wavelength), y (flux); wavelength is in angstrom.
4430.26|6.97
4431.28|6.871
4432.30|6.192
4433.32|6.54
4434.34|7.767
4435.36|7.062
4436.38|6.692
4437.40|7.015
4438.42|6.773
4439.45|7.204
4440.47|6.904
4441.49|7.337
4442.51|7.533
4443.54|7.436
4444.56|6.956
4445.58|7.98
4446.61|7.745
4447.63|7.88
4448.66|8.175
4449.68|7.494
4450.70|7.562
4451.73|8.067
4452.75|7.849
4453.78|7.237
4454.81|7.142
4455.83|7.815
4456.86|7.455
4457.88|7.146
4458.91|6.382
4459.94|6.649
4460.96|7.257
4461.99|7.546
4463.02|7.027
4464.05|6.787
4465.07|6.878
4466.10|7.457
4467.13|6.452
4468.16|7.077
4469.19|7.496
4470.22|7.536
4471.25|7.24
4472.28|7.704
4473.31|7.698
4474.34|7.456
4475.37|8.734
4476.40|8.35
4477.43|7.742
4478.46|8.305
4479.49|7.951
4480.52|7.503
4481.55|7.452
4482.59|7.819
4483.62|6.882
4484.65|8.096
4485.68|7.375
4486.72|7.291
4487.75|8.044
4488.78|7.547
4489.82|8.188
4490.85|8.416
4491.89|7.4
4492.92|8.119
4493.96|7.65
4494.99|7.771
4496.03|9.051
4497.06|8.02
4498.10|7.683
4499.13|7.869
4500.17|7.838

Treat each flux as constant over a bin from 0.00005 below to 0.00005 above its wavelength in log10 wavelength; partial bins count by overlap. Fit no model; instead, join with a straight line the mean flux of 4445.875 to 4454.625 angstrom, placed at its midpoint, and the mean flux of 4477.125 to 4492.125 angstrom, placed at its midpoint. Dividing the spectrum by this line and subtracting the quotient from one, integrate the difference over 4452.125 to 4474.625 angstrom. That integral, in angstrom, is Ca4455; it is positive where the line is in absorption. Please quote 1.4 angstrom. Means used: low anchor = 7.73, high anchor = 7.74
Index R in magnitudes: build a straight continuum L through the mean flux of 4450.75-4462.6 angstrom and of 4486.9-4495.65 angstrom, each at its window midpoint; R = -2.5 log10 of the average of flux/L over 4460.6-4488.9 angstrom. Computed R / 0.013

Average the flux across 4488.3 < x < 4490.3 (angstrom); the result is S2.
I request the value 7.84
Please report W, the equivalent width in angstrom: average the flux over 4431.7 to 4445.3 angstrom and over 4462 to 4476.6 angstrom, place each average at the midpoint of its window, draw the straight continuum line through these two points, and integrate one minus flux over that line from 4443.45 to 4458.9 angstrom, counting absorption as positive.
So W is -0.8 angstrom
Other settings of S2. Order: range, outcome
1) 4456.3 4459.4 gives 7.01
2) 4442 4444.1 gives 7.46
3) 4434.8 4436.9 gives 6.91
